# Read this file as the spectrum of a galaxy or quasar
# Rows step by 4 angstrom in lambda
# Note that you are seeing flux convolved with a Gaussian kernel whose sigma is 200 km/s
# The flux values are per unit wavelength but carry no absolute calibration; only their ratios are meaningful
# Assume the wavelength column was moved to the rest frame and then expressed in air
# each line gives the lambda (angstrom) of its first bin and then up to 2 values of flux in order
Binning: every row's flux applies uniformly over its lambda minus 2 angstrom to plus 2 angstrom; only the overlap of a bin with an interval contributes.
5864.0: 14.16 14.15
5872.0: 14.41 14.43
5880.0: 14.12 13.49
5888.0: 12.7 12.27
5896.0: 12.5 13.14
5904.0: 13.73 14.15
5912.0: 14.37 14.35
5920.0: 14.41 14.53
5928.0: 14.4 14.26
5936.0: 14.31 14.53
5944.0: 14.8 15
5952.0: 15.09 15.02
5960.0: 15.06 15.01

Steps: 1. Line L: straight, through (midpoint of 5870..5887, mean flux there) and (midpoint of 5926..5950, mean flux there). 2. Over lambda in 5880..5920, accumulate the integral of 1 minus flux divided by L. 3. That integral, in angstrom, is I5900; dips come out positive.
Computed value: 2.04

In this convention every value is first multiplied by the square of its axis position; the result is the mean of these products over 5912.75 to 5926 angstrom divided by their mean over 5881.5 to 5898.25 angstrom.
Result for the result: 1.14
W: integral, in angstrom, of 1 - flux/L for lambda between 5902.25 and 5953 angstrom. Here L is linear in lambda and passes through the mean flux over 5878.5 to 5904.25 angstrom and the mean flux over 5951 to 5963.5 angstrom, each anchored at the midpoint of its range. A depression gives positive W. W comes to -1.04 angstrom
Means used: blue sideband 13.1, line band 14.4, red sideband 15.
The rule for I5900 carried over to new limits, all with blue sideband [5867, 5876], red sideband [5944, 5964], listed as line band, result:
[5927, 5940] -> 0.4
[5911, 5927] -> 0.3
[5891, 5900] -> 1.2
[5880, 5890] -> 0.8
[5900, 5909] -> 0.5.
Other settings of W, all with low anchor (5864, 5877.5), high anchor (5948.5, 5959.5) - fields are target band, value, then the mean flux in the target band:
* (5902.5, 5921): 0.59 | 14.2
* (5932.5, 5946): 0.36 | 14.5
